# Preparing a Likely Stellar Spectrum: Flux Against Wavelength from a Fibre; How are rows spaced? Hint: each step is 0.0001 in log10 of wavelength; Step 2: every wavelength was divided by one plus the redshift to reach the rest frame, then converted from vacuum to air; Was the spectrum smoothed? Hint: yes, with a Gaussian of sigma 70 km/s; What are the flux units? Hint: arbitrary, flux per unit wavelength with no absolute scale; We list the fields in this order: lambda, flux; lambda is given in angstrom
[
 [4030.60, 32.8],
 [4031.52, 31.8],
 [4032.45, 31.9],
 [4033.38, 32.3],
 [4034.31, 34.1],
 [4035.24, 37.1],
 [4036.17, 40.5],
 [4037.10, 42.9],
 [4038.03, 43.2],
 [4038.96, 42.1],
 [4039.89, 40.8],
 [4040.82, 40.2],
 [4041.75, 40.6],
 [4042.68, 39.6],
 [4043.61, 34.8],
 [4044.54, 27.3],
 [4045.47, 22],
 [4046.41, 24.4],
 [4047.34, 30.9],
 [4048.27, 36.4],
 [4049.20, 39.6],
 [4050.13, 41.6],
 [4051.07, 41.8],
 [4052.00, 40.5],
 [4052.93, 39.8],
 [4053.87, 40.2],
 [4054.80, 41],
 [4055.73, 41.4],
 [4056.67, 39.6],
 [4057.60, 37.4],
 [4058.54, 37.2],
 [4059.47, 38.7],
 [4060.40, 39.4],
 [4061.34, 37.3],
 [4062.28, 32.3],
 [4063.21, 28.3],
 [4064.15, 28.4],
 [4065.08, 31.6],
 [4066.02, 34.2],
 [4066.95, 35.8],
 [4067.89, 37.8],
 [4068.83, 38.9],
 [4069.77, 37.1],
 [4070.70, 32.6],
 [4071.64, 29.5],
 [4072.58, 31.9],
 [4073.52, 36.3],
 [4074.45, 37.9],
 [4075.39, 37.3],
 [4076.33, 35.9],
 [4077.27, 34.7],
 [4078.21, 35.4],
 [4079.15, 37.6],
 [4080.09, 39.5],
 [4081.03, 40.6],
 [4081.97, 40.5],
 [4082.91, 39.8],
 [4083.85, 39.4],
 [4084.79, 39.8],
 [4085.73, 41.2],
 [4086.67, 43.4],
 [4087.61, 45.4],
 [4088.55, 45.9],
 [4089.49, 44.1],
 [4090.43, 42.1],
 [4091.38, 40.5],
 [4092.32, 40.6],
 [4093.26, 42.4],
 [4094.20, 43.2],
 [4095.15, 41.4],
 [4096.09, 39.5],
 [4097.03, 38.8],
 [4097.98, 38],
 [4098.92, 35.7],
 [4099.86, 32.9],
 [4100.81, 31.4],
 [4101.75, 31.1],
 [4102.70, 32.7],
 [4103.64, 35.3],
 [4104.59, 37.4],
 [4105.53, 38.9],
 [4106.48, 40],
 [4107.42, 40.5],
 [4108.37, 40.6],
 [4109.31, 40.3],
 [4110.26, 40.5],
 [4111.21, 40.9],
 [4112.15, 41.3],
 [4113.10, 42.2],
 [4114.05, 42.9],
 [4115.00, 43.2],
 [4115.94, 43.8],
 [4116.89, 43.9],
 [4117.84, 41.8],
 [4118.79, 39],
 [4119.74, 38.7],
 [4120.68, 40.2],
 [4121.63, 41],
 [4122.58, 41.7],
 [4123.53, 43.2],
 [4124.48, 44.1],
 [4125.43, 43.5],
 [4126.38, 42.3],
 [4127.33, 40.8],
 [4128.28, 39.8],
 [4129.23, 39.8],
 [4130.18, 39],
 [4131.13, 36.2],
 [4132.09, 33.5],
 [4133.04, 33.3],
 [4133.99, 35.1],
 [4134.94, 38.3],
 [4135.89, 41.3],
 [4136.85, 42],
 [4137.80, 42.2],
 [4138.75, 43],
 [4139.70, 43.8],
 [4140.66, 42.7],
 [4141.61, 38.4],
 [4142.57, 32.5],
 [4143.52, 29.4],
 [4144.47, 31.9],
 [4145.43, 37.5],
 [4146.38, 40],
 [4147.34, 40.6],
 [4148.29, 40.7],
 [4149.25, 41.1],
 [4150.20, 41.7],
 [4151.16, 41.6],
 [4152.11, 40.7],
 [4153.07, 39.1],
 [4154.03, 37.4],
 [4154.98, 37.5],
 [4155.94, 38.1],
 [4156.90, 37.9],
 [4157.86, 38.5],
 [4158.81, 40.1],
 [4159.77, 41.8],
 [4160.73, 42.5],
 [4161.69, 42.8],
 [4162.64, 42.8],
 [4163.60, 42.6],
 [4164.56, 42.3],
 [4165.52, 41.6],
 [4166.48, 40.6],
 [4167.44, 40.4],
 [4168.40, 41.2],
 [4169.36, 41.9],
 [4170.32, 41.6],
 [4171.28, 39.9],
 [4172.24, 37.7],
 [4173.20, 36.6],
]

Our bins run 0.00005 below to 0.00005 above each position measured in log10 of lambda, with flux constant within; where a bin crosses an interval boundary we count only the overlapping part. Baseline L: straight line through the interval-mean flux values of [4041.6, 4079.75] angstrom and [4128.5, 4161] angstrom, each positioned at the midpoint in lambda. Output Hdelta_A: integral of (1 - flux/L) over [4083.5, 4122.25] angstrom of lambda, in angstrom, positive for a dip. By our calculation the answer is -2.9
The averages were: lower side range 35.7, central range 40.1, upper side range 38.8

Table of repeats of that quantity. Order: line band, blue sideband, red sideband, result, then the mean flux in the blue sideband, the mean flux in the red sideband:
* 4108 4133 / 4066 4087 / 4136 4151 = -1.44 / 37.3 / 39.3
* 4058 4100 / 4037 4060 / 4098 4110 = -0.90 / 37.7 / 36.6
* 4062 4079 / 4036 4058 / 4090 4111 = 1.68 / 37.8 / 38.4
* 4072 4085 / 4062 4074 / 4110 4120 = -0.79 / 33.5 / 41.7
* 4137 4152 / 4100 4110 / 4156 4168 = 0.18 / 36.8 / 41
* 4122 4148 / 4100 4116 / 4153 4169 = 0.32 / 38.8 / 40.5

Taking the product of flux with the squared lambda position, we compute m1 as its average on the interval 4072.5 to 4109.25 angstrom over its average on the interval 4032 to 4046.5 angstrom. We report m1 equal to 1.1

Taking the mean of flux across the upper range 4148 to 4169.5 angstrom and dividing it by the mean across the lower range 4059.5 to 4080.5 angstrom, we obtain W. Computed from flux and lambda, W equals 1.16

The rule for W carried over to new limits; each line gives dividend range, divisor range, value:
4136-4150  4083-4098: 0.94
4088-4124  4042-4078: 1.12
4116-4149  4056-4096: 1.04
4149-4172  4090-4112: 1.06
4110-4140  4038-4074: 1.13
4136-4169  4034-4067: 1.09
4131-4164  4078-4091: 0.95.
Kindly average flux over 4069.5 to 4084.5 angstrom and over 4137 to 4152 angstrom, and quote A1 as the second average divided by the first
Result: 1.1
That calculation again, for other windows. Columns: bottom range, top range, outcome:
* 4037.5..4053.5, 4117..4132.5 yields 1.10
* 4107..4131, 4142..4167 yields 0.95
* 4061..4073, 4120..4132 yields 1.22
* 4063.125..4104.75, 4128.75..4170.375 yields 1.05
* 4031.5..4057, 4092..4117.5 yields 1.06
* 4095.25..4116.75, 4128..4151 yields 1.00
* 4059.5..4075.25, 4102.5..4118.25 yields 1.17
